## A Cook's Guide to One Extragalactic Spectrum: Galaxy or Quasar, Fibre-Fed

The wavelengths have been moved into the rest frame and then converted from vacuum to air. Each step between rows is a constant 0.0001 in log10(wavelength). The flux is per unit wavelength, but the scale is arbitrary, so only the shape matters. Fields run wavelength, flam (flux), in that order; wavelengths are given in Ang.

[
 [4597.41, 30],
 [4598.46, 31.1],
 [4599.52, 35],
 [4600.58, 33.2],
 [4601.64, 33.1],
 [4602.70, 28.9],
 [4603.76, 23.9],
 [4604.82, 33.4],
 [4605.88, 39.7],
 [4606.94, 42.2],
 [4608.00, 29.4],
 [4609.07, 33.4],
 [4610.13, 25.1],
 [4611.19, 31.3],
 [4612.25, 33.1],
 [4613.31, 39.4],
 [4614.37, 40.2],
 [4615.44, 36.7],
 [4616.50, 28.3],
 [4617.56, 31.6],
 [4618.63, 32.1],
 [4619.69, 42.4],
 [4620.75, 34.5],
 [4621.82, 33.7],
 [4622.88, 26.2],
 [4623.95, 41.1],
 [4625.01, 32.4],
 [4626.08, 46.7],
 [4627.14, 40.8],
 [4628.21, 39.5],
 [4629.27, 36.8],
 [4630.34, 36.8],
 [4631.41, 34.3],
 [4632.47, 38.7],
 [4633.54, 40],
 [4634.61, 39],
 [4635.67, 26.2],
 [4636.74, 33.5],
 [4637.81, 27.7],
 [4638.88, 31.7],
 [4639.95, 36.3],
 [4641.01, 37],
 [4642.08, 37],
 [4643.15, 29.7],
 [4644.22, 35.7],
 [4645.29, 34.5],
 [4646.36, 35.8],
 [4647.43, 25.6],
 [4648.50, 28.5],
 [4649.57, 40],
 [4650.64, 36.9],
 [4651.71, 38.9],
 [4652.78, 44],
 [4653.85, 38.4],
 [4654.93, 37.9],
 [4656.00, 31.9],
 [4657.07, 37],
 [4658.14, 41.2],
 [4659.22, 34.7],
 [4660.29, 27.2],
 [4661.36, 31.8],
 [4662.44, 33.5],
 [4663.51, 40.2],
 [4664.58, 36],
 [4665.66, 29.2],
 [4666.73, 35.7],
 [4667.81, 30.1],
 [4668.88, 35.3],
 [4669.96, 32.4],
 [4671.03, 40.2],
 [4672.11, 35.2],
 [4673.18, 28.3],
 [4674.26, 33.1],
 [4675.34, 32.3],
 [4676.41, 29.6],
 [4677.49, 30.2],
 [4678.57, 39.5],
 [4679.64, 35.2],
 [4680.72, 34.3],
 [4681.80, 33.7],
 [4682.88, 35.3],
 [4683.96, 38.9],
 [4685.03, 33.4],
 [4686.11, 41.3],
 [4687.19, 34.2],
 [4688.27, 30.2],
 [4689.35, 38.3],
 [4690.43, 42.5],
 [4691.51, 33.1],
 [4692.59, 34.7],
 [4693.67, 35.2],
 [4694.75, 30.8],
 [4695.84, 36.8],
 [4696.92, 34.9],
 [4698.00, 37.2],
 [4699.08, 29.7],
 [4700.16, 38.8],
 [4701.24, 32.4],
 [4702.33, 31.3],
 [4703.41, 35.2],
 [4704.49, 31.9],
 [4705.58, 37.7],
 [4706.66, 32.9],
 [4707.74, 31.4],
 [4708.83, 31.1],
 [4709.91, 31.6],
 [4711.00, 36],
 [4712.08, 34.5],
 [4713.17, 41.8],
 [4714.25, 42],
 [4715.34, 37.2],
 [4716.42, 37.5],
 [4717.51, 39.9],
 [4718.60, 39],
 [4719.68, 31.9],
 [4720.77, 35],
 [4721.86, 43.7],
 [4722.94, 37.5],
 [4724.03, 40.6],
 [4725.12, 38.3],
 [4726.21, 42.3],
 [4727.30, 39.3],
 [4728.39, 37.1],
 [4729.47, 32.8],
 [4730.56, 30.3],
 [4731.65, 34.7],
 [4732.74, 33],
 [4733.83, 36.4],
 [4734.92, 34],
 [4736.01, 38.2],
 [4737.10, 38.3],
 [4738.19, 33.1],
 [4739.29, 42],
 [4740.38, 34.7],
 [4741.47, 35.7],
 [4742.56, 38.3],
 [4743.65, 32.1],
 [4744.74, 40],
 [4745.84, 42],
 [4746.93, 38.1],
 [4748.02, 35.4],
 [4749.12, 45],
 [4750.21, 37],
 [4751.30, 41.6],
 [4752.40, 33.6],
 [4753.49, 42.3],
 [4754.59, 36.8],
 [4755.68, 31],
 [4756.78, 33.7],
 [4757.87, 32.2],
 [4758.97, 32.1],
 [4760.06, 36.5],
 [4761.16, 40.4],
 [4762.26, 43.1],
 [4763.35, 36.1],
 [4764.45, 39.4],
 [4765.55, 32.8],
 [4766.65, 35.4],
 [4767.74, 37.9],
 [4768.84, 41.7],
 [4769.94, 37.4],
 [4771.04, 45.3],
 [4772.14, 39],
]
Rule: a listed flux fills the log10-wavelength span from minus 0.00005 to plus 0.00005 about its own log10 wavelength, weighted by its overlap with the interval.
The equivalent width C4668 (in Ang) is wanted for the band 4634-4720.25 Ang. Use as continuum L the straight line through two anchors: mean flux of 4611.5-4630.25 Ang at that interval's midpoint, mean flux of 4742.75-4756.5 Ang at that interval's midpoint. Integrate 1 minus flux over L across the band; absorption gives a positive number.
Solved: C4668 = 4.9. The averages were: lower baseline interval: 36.2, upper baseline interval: 37.8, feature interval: 34.8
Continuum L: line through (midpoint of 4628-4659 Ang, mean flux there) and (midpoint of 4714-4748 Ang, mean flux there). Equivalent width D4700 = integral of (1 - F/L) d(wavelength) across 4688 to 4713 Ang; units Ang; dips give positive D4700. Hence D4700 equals 1.5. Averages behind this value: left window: 35.5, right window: 37.2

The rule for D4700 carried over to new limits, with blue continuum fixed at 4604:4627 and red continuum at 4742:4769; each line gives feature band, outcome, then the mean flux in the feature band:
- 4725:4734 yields 0.2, 35.9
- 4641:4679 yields 1.2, 34.5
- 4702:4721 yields 0.6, 35.5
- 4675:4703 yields 1.1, 34.8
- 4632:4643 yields 0.2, 34.5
